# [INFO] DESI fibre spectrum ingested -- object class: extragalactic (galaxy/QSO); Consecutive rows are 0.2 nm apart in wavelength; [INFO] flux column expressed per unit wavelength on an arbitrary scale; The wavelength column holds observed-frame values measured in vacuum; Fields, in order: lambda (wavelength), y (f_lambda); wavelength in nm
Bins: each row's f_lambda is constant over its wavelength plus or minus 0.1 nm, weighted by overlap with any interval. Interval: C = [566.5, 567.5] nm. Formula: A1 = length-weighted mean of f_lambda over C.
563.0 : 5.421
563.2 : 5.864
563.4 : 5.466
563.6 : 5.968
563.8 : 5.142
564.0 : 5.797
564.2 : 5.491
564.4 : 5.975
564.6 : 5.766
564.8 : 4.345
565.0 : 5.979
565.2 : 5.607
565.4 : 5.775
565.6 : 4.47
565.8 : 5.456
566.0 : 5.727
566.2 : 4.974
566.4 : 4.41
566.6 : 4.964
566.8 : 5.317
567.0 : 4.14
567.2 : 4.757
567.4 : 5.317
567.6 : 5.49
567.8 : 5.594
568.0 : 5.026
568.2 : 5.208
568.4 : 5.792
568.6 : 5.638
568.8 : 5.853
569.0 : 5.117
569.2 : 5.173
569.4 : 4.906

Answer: 4.9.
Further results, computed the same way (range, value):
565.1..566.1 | 5.41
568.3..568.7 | 5.72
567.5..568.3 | 5.33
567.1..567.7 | 5.19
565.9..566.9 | 5.08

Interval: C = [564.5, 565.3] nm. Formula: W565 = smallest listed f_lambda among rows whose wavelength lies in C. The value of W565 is 4.345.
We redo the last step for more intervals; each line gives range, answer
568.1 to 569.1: 5.117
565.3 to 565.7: 4.47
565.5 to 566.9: 4.41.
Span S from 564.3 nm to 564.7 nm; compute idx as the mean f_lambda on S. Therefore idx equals 5.87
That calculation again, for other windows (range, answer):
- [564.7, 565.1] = 5.16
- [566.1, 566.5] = 4.69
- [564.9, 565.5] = 5.79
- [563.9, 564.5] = 5.75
